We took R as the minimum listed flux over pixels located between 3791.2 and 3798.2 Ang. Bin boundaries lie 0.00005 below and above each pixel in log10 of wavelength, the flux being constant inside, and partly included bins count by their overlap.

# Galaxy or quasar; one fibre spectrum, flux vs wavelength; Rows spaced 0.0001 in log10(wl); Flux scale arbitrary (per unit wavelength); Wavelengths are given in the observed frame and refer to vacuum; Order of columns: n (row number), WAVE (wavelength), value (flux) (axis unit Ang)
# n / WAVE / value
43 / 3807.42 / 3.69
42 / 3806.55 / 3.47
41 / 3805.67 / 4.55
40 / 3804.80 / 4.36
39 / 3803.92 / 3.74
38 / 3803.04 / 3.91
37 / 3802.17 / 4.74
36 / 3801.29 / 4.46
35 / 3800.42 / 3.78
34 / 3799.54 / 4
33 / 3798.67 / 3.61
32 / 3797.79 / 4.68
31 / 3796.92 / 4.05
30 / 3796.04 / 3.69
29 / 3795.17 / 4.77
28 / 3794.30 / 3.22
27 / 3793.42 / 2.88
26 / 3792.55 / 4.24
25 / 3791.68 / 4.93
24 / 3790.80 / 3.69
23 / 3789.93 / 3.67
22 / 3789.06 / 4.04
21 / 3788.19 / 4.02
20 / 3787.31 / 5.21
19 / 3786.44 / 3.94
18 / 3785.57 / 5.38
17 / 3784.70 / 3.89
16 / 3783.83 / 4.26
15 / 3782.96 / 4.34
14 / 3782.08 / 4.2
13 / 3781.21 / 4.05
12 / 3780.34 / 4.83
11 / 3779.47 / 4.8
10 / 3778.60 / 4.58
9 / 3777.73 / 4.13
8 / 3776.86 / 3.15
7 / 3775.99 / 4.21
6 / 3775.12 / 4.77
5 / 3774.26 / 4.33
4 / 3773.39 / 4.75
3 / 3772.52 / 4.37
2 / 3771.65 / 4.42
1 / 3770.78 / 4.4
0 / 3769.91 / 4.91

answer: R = 2.88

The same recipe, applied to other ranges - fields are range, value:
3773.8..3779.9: 3.15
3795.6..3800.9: 3.61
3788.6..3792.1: 3.67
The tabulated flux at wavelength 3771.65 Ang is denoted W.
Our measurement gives 4.42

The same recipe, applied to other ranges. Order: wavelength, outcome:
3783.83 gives 4.26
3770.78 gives 4.4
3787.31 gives 5.21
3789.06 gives 4.04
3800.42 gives 3.78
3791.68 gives 4.93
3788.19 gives 4.02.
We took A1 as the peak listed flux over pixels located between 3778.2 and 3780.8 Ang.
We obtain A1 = 4.83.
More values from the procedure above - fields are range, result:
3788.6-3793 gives 4.93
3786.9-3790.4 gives 5.21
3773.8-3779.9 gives 4.8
